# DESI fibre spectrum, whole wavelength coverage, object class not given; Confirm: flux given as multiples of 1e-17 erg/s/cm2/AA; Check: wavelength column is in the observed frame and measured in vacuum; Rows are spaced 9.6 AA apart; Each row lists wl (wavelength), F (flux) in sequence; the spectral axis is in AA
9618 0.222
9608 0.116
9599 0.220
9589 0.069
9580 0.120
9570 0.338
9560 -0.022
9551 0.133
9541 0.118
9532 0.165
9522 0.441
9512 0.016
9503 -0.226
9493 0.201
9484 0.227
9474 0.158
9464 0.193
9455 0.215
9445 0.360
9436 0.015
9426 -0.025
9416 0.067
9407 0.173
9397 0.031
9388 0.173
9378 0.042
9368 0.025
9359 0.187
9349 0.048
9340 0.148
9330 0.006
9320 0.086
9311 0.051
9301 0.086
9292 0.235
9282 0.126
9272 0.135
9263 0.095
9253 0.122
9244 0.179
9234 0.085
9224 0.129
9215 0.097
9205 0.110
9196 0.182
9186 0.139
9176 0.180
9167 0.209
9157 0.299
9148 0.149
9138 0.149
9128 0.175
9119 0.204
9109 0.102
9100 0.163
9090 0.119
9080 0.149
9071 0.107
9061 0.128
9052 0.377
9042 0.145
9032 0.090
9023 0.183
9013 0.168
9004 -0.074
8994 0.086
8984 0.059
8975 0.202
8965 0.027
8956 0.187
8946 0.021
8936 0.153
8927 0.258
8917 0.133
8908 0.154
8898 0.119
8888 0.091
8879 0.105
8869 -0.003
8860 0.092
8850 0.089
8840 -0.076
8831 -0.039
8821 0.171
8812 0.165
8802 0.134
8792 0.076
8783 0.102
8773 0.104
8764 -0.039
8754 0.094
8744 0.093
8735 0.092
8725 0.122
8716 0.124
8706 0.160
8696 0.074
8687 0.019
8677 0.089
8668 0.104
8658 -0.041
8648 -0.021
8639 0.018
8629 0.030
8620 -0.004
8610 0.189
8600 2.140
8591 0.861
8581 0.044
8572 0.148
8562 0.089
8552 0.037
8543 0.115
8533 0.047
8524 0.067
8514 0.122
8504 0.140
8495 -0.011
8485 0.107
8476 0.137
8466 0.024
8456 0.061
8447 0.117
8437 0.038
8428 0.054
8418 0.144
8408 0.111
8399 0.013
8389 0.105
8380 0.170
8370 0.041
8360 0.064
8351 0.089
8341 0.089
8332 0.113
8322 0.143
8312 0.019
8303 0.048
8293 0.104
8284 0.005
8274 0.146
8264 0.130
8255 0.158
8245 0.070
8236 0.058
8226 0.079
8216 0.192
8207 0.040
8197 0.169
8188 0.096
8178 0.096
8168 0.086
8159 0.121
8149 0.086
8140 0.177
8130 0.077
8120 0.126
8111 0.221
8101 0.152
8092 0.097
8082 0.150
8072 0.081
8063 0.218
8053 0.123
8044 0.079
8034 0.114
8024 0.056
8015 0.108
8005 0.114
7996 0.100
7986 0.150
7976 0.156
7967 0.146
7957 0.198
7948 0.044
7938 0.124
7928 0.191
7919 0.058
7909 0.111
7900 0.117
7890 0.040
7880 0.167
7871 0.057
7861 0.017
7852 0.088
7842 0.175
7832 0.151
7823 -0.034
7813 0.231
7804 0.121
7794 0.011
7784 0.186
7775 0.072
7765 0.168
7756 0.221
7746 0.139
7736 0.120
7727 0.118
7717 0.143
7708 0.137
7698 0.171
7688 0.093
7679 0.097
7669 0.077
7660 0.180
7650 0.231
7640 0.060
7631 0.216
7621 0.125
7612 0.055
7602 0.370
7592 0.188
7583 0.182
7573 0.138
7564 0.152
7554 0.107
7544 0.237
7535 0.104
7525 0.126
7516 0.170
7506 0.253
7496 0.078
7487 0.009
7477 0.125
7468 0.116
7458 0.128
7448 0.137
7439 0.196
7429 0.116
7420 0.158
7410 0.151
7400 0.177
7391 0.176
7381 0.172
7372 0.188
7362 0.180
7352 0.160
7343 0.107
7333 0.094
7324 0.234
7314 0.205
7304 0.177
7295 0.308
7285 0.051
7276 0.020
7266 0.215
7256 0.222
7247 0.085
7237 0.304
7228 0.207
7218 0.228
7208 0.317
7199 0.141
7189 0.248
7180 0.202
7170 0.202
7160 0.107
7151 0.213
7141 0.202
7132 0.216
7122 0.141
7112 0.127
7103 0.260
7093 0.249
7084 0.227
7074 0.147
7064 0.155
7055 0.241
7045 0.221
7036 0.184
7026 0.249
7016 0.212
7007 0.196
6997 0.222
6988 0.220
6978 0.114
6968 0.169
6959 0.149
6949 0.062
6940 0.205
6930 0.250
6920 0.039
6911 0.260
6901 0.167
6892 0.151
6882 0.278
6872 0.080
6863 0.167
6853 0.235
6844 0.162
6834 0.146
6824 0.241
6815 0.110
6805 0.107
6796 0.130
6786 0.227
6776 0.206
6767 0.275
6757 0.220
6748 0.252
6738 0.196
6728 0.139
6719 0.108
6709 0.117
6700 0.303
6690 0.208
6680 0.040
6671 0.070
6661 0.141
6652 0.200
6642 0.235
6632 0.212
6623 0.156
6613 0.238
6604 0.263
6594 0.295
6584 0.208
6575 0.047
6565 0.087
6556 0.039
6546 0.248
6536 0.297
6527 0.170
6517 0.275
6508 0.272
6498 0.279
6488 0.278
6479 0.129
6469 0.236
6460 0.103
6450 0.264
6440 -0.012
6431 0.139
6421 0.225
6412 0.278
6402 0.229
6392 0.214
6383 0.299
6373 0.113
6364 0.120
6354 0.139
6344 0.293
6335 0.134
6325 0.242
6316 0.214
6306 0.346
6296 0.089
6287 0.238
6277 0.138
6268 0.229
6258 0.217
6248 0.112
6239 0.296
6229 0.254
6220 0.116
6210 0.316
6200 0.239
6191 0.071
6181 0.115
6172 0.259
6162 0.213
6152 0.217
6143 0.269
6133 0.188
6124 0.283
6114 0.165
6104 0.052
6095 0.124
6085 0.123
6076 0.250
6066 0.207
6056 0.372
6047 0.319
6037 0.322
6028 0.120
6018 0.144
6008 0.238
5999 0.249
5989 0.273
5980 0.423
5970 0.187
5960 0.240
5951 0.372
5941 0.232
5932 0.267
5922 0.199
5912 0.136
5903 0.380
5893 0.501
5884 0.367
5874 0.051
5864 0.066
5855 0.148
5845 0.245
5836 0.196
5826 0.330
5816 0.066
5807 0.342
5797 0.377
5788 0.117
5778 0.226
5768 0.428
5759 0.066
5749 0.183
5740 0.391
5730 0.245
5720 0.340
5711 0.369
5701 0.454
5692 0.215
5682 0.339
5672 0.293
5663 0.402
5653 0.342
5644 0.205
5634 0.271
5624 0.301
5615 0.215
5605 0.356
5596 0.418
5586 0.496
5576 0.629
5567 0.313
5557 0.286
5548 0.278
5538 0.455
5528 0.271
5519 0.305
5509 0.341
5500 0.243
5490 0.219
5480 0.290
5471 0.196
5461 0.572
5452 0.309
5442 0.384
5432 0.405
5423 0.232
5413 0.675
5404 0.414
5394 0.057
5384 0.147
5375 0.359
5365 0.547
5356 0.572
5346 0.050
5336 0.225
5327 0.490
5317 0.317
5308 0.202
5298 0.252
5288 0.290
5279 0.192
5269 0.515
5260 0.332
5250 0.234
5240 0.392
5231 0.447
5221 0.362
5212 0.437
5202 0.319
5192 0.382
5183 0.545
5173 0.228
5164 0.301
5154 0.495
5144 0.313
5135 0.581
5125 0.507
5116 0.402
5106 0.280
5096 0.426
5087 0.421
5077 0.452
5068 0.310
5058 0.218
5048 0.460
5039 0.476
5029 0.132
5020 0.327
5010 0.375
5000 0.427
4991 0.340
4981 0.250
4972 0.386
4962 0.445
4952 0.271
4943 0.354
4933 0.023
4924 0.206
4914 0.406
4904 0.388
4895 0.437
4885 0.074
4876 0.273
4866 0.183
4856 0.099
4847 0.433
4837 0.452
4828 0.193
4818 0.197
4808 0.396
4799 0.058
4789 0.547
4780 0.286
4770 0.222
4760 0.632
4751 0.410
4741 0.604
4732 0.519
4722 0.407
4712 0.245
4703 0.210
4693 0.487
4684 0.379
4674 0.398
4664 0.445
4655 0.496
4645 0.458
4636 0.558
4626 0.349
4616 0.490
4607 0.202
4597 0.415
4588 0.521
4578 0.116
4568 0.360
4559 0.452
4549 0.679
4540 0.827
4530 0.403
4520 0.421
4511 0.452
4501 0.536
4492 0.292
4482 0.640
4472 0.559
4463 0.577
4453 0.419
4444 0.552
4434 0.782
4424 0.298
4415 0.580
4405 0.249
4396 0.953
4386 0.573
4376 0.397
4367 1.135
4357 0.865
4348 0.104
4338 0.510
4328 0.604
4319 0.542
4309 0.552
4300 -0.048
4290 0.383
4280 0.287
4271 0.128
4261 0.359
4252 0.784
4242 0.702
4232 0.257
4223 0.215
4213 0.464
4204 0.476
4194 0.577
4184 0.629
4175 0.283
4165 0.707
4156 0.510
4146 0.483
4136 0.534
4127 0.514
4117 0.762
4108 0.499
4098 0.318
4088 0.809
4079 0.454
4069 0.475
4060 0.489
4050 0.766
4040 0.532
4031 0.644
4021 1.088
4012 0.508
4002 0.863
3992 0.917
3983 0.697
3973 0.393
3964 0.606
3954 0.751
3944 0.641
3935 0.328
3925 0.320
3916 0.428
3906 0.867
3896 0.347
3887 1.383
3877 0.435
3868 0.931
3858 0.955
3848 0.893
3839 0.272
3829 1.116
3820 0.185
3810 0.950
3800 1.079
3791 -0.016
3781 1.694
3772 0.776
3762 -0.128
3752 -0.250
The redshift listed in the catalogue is 1.31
